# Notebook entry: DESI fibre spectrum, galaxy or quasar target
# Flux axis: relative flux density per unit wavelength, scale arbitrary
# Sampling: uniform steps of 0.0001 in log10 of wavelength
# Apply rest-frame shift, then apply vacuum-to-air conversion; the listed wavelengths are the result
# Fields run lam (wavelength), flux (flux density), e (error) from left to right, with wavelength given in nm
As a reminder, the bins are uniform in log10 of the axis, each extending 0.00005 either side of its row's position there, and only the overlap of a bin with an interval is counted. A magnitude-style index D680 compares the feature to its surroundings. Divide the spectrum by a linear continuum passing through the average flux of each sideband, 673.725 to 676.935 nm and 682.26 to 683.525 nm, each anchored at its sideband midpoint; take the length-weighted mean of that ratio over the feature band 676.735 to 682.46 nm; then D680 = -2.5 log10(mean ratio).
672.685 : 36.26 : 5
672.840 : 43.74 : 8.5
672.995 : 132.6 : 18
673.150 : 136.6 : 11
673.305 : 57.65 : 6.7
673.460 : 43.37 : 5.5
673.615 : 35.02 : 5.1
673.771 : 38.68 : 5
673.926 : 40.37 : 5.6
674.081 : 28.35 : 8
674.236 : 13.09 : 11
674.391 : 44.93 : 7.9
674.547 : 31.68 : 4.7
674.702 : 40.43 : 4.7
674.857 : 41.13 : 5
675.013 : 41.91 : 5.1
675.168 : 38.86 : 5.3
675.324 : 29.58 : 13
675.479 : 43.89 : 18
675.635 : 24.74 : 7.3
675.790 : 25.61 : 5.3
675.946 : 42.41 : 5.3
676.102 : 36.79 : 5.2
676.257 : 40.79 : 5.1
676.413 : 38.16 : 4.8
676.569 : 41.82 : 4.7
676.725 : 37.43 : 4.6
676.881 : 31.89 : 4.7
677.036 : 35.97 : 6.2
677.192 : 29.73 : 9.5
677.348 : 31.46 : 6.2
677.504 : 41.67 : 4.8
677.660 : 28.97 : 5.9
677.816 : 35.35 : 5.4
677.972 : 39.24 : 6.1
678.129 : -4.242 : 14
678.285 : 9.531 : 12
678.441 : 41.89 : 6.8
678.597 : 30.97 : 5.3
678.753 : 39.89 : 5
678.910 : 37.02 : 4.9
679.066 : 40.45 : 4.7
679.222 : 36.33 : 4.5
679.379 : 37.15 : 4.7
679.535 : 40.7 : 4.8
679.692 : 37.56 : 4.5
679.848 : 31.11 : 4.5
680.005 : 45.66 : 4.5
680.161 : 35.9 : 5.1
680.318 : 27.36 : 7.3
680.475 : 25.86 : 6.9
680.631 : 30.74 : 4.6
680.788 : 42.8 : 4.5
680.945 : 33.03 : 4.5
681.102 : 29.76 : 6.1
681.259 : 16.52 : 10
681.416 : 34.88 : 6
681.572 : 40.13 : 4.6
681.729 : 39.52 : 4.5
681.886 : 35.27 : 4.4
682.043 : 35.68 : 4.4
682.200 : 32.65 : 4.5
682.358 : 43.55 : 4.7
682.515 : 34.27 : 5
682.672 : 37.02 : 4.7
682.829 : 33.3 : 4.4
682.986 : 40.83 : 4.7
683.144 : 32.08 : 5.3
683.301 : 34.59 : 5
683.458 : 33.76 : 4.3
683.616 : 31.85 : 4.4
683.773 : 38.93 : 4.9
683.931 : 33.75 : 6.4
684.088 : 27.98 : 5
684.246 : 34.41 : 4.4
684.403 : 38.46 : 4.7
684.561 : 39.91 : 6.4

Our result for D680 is 0.08 mag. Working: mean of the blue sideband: 35.8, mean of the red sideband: 36.1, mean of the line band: 33.4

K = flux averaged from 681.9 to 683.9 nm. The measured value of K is 35.6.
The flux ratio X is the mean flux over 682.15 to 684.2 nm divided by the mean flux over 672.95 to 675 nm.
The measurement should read 0.69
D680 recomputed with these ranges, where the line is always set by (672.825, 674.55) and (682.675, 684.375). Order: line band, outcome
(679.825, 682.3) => 0.174 mag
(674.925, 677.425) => 0.363 mag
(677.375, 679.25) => 0.401 mag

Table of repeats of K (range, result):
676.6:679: 31.4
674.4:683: 34.6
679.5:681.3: 33.2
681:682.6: 34.2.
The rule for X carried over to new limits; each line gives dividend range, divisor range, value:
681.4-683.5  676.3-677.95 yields 1.02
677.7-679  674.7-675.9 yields 0.81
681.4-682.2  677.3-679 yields 1.22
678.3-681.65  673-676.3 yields 0.79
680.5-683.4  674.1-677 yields 0.97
